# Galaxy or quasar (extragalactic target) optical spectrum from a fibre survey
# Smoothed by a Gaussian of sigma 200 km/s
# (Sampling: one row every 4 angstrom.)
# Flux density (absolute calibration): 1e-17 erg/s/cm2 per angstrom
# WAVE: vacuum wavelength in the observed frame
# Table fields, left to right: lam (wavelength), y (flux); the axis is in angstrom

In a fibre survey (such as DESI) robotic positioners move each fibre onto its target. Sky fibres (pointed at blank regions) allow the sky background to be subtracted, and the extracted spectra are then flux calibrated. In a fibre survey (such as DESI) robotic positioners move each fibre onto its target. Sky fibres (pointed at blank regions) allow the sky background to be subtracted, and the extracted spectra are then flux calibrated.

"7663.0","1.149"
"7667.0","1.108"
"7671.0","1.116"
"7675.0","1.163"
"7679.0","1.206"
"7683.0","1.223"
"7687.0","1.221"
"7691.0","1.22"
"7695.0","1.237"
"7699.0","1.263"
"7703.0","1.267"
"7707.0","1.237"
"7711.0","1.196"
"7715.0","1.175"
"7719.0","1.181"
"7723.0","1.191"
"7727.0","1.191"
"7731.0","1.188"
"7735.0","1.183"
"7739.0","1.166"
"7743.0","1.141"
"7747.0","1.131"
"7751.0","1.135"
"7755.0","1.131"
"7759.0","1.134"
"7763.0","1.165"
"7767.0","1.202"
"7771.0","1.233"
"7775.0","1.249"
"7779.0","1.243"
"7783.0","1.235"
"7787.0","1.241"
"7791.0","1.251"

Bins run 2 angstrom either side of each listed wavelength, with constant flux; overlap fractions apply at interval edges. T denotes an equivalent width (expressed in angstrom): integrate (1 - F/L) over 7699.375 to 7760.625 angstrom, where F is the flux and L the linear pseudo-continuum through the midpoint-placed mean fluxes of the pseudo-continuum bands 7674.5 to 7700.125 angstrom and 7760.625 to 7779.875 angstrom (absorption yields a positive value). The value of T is 1.96 angstrom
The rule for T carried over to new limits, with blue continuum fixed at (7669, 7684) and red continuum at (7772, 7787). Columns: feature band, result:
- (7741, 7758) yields 1.2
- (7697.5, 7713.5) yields -0.6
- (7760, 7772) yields 0.4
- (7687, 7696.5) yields -0.3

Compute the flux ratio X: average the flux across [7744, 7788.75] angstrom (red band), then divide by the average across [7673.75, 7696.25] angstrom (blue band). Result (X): 1.0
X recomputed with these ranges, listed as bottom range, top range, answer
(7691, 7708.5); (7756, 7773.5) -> 0.95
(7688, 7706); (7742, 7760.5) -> 0.91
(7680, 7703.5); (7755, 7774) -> 0.96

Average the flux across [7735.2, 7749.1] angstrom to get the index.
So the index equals 1.15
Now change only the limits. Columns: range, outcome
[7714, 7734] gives 1.19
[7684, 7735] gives 1.21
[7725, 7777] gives 1.17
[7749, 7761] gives 1.13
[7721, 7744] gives 1.18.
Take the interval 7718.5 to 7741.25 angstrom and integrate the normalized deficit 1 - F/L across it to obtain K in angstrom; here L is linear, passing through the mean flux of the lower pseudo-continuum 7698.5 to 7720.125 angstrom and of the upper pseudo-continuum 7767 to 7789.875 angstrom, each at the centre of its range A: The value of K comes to 0.76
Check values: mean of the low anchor 1.22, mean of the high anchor 1.24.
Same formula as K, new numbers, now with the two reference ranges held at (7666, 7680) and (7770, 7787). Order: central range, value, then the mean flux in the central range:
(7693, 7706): -0.9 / 1.25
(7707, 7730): -0.1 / 1.19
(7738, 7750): 0.7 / 1.14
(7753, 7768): 0.9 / 1.16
